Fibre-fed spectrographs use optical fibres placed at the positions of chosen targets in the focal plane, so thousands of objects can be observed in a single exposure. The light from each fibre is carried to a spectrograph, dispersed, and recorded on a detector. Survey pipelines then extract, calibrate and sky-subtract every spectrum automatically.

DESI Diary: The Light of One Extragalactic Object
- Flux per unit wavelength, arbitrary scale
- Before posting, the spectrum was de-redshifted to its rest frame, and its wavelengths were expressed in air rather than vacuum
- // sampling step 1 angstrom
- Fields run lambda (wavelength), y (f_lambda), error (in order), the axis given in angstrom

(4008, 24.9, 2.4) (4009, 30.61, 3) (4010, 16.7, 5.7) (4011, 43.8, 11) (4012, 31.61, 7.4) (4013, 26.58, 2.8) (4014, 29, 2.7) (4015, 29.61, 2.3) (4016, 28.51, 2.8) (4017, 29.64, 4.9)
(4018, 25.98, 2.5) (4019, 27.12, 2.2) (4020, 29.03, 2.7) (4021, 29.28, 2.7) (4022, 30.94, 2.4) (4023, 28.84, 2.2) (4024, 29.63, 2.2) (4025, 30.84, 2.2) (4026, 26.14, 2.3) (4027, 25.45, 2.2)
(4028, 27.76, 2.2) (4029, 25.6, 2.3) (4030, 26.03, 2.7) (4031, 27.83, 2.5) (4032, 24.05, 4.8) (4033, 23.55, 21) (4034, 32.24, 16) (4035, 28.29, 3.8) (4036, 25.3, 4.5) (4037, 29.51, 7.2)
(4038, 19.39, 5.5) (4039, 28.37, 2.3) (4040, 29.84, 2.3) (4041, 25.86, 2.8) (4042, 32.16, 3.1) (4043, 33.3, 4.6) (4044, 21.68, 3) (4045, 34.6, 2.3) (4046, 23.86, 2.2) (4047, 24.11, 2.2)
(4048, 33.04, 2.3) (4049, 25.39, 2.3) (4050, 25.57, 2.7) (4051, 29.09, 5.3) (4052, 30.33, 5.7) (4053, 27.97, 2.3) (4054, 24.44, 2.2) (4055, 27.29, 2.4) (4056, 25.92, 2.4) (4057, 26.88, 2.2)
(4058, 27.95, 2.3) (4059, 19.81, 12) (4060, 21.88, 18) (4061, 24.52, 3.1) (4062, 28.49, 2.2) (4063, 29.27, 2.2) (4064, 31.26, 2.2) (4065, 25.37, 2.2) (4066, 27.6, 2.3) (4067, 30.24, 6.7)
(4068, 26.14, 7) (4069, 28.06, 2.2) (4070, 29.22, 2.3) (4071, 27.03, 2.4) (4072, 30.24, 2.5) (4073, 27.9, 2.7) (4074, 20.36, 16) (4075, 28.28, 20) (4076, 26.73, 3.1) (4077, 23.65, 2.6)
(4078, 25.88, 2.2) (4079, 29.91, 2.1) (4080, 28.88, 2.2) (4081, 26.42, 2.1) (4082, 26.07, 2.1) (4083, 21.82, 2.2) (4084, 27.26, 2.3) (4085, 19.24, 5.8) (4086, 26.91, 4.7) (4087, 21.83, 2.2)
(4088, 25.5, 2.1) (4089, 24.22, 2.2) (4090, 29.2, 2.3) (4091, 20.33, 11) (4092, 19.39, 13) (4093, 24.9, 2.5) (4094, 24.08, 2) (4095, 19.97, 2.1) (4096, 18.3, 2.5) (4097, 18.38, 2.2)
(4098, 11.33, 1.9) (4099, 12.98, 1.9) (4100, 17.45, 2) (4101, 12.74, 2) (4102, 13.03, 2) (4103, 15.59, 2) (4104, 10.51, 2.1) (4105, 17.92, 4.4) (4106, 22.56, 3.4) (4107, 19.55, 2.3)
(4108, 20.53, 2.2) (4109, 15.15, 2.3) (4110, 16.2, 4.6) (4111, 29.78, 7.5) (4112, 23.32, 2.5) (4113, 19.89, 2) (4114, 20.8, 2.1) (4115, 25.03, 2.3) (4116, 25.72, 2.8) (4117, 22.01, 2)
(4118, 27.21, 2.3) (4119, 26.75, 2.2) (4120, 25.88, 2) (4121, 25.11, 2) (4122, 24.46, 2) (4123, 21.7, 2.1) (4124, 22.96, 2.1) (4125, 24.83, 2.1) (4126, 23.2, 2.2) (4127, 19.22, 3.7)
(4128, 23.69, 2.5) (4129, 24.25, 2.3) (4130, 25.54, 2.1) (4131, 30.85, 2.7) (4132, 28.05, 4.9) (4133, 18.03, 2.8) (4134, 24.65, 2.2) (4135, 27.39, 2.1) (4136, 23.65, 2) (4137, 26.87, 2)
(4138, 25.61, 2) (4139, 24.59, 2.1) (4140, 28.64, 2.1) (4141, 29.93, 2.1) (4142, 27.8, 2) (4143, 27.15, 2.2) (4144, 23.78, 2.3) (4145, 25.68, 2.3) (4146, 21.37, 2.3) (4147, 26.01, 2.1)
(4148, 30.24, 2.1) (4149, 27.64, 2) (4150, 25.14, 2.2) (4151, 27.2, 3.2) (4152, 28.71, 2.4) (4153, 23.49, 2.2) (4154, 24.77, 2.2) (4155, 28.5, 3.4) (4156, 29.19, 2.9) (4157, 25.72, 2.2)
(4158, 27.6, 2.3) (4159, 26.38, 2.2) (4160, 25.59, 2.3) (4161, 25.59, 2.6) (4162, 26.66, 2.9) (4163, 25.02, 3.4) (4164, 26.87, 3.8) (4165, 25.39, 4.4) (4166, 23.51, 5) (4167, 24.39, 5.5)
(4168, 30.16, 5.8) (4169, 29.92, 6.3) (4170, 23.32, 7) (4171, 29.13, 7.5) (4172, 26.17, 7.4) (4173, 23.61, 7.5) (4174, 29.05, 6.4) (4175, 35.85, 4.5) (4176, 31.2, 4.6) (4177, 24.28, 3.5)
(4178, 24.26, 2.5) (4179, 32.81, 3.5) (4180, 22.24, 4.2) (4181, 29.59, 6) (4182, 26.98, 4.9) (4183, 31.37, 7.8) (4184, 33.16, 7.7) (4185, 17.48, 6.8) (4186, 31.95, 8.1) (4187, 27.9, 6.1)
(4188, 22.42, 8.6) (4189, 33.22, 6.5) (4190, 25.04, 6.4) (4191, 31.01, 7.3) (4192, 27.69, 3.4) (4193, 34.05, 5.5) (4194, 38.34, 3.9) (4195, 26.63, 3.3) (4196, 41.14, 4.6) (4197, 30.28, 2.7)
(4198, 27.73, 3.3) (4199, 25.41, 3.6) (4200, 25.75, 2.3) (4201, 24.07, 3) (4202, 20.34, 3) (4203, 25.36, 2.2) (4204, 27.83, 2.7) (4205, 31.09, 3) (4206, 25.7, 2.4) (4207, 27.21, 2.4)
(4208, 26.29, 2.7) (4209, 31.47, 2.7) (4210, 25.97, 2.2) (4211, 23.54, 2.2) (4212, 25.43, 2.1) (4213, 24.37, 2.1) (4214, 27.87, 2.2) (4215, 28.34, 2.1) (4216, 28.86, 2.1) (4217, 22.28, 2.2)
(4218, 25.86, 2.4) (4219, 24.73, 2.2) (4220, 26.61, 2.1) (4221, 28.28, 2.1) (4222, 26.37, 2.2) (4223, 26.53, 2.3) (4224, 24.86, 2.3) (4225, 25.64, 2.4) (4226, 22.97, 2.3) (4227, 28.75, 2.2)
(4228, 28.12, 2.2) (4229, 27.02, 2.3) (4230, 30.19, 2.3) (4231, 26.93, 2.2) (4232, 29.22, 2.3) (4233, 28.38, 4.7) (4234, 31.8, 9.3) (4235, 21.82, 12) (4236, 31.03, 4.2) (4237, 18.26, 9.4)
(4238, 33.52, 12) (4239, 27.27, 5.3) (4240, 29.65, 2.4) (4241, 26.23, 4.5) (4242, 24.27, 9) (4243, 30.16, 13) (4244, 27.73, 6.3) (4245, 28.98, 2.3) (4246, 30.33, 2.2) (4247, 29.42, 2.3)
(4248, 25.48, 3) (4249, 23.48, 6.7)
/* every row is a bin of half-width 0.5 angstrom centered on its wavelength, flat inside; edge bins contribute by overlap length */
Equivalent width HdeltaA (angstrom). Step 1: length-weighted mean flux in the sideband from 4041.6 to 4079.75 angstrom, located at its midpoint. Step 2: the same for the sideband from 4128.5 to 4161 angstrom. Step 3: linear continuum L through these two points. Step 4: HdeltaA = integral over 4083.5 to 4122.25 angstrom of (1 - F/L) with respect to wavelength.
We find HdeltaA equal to 8.3 angstrom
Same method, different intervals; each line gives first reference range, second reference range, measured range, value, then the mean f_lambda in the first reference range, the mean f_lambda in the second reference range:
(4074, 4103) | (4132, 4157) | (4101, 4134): 3.0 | 22.2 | 26.1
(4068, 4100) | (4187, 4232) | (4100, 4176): 2.9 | 23.9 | 27.5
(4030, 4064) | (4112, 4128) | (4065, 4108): 4.3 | 27.1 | 23.6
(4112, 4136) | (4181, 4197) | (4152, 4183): 1.1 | 24.2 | 29.9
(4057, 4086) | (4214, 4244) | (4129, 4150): 0.5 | 26.4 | 27.1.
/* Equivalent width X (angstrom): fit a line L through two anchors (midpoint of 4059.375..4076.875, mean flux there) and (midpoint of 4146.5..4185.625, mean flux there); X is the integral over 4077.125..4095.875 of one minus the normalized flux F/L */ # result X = 1.9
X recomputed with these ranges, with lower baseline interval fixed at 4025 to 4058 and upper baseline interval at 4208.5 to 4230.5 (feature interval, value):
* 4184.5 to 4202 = -1.3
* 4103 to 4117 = 3.4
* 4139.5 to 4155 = 0.2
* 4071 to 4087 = 0.7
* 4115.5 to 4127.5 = 1.3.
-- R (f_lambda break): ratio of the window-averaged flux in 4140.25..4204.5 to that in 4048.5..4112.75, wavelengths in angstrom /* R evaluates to 1.16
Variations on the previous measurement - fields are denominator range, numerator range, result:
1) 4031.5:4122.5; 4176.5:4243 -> 1.12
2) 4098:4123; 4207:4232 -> 1.31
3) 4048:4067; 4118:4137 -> 0.91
